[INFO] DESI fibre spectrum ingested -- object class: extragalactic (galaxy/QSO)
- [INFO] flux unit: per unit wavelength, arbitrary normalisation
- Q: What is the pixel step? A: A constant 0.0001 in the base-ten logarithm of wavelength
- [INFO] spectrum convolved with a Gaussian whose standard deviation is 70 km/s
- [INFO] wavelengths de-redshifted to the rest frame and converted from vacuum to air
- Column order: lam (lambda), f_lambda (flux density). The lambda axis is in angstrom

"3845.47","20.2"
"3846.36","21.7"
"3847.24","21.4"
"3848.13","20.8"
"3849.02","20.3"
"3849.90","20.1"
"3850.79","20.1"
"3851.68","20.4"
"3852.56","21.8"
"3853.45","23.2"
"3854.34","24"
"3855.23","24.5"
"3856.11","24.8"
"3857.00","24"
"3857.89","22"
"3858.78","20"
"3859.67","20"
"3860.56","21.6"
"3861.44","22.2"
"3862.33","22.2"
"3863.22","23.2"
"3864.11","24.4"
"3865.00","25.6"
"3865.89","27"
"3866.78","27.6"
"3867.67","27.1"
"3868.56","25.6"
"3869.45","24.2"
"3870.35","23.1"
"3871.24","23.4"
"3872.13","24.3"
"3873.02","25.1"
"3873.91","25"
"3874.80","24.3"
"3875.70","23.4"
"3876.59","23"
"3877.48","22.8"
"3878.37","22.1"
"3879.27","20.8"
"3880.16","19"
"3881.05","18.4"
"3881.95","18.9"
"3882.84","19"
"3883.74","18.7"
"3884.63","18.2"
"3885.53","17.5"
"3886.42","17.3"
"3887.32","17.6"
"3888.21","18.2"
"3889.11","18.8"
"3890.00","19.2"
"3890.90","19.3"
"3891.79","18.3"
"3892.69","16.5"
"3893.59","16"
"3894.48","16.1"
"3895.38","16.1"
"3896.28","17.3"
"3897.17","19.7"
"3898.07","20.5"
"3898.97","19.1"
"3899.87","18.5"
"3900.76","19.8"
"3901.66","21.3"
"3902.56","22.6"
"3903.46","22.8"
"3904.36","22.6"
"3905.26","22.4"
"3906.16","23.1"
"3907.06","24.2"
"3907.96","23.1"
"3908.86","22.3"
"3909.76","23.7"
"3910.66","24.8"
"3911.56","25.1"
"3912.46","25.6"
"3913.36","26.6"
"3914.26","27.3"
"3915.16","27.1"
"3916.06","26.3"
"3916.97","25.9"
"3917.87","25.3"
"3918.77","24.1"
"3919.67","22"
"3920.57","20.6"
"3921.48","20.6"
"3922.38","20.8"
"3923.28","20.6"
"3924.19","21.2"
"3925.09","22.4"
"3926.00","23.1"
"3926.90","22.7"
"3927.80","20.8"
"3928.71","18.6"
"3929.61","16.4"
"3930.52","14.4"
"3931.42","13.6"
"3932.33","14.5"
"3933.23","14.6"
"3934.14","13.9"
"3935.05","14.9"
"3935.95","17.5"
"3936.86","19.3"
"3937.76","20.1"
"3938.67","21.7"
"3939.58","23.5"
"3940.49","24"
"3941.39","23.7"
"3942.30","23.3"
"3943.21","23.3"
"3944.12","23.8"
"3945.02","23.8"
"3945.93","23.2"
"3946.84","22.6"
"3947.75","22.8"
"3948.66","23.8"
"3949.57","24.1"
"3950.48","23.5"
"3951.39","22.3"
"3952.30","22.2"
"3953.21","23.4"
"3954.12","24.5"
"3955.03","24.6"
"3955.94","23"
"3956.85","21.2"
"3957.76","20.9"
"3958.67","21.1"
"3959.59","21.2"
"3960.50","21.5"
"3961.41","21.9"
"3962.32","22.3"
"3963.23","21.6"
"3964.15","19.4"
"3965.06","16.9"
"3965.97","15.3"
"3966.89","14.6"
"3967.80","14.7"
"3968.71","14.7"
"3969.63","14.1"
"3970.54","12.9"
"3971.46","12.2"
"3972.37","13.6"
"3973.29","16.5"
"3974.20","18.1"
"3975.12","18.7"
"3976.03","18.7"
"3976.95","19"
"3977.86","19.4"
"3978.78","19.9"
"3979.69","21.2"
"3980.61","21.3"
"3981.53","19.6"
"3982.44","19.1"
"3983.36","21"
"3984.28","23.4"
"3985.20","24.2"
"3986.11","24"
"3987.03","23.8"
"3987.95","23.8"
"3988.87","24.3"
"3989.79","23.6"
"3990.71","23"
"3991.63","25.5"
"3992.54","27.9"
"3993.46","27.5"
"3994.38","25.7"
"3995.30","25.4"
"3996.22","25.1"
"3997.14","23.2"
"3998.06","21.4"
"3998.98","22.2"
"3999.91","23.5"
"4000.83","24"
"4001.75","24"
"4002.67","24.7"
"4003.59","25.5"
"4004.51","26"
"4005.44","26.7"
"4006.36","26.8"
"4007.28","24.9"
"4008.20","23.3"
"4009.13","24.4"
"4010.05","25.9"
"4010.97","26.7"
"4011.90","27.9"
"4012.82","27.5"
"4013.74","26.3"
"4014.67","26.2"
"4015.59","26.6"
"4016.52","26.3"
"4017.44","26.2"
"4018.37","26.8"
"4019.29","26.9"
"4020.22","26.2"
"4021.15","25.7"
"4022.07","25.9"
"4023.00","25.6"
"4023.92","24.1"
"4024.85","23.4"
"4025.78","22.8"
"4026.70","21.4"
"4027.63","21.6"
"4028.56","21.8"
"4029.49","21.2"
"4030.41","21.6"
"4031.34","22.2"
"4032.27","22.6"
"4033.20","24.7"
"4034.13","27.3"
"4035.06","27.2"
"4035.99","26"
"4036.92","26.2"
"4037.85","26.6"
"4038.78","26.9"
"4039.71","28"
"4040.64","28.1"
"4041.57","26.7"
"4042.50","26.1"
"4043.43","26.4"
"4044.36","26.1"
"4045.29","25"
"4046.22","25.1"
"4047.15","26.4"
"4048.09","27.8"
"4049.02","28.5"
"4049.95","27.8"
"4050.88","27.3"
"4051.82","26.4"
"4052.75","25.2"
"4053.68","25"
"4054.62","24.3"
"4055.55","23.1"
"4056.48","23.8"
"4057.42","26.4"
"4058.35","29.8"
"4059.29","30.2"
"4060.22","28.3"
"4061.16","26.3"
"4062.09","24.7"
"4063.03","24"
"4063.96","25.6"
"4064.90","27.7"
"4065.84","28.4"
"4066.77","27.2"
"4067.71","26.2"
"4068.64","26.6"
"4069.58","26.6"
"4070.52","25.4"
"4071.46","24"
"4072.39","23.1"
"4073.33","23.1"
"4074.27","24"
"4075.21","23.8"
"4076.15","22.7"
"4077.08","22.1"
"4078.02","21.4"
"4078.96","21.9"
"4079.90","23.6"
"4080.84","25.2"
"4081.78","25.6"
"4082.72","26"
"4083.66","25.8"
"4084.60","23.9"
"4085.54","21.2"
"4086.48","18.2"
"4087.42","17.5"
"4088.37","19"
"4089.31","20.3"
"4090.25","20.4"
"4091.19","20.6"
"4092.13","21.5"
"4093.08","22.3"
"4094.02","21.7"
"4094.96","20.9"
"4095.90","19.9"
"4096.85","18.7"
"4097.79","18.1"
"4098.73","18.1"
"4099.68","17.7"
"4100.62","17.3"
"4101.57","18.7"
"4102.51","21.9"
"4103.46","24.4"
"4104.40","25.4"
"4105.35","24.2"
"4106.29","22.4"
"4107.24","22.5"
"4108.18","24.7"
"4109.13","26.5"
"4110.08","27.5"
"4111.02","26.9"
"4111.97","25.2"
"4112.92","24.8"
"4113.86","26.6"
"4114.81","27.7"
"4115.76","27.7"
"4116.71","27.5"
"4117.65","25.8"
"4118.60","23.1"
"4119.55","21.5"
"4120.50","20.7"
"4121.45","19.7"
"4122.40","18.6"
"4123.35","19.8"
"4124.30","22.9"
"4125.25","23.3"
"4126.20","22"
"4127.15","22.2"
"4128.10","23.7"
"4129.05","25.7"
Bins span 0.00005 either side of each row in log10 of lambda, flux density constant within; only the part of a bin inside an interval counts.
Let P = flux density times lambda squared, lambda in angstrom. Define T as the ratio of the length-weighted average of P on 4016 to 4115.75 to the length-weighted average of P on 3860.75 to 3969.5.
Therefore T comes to 1.2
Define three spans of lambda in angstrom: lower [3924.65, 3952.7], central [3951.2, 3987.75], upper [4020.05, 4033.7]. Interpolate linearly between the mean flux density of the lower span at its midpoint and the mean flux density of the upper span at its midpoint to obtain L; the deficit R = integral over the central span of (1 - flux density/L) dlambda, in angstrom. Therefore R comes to 3.1 angstrom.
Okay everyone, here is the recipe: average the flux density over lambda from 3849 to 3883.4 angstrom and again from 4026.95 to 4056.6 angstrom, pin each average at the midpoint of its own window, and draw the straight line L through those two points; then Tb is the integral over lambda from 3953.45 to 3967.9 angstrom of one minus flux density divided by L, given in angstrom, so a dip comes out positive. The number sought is 2.2 angstrom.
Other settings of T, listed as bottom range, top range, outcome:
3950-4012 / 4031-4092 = 1.19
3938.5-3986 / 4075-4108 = 1.12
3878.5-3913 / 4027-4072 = 1.39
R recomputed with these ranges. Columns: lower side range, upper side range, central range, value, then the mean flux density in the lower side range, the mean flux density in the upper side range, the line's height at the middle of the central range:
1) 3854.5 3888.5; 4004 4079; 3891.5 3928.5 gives 1.78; 22.3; 25.5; 23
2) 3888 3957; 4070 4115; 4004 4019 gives -2.86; 21.3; 22.6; 22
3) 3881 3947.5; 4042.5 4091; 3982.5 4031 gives -3.05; 20.7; 24.8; 23.2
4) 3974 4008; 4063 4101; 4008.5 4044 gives -3.71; 23.2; 22.6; 23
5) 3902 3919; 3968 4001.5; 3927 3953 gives 2.99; 24.4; 21.1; 23.1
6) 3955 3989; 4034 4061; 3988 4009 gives -2.64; 19.5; 26.6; 22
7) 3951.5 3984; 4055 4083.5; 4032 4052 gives -2.48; 19.2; 25.2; 23.6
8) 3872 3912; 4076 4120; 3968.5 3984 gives 2.66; 20.6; 22.7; 21.4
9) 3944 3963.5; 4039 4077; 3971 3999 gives 2.40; 22.7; 26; 23.7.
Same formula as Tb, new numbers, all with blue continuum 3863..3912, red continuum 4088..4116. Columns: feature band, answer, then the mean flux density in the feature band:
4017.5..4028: -1.2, 24.7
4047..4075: -4.8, 26.1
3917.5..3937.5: 2.3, 19.2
